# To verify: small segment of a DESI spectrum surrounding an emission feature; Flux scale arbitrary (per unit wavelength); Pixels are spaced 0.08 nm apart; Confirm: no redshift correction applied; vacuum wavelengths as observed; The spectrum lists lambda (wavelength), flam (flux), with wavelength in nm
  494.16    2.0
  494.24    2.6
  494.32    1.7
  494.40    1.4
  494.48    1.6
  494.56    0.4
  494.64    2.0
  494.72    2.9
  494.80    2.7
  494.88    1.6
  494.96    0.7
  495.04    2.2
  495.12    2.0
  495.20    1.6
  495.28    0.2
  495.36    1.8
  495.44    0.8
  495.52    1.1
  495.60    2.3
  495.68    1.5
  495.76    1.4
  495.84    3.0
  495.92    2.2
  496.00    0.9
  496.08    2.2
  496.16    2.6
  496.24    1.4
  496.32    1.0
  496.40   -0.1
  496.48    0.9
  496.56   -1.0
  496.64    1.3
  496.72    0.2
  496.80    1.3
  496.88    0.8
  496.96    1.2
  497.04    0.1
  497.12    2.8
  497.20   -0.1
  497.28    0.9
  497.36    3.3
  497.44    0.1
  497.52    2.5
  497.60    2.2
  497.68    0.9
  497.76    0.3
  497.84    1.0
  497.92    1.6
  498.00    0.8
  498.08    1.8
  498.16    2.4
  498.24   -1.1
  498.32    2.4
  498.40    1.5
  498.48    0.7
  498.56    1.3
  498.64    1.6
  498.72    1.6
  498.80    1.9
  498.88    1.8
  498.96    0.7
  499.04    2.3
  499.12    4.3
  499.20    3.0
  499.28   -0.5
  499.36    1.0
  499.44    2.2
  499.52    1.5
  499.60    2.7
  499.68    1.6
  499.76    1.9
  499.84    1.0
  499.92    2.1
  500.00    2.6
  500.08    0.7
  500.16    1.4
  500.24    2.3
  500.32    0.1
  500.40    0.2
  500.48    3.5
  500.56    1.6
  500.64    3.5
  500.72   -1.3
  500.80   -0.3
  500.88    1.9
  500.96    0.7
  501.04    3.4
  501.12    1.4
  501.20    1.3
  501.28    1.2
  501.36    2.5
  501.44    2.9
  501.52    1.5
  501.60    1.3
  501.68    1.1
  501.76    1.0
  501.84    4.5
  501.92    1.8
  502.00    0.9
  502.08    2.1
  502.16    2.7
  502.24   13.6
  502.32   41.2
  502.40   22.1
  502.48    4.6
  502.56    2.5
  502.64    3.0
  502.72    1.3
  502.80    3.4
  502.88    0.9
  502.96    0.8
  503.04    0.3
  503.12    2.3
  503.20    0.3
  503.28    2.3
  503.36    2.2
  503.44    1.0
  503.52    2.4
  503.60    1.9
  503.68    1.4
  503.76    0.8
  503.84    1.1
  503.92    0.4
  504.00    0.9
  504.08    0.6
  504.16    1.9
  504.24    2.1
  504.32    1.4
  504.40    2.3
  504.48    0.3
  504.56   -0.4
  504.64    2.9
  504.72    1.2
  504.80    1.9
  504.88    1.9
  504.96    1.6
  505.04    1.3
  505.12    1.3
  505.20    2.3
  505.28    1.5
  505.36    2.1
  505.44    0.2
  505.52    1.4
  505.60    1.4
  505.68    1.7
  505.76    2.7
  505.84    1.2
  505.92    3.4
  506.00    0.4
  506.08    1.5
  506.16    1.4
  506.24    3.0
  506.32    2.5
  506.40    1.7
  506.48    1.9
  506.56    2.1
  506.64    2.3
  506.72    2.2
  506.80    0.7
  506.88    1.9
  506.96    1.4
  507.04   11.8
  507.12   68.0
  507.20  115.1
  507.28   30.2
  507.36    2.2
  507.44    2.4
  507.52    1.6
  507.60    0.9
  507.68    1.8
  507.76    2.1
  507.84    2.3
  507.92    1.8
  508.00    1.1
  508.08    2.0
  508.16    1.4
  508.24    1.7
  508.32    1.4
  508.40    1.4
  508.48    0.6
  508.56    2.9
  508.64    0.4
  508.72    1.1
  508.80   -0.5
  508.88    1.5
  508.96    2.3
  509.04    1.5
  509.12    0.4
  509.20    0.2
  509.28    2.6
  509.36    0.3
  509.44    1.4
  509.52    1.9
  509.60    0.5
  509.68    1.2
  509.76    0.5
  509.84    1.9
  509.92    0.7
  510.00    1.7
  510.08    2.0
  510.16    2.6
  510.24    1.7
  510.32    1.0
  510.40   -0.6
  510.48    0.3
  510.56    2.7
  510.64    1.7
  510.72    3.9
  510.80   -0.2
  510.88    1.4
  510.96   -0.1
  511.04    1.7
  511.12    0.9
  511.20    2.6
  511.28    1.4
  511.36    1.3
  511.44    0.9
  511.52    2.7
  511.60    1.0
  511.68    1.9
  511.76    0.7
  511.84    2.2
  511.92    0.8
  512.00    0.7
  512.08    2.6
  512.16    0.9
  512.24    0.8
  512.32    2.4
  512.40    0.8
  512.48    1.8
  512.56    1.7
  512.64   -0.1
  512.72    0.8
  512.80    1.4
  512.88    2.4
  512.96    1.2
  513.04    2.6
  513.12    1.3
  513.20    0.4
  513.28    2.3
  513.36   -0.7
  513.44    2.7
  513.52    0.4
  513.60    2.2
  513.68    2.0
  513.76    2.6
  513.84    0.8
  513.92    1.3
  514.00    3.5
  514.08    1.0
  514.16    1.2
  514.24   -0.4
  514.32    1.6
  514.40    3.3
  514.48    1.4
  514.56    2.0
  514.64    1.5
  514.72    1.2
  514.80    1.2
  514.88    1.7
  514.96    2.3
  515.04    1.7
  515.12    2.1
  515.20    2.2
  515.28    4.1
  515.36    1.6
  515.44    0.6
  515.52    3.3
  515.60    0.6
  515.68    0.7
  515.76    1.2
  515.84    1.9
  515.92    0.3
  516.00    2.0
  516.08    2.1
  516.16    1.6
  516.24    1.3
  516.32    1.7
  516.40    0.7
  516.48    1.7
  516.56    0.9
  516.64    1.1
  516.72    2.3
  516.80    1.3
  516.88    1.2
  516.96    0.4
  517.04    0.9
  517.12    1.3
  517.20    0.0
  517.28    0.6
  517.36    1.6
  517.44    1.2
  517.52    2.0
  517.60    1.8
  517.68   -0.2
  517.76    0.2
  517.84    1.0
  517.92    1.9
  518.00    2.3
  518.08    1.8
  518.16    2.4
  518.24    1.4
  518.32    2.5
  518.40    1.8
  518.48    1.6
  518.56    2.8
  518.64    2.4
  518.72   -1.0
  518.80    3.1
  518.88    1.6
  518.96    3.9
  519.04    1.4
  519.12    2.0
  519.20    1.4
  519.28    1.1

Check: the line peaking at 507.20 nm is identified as [O III] 5007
